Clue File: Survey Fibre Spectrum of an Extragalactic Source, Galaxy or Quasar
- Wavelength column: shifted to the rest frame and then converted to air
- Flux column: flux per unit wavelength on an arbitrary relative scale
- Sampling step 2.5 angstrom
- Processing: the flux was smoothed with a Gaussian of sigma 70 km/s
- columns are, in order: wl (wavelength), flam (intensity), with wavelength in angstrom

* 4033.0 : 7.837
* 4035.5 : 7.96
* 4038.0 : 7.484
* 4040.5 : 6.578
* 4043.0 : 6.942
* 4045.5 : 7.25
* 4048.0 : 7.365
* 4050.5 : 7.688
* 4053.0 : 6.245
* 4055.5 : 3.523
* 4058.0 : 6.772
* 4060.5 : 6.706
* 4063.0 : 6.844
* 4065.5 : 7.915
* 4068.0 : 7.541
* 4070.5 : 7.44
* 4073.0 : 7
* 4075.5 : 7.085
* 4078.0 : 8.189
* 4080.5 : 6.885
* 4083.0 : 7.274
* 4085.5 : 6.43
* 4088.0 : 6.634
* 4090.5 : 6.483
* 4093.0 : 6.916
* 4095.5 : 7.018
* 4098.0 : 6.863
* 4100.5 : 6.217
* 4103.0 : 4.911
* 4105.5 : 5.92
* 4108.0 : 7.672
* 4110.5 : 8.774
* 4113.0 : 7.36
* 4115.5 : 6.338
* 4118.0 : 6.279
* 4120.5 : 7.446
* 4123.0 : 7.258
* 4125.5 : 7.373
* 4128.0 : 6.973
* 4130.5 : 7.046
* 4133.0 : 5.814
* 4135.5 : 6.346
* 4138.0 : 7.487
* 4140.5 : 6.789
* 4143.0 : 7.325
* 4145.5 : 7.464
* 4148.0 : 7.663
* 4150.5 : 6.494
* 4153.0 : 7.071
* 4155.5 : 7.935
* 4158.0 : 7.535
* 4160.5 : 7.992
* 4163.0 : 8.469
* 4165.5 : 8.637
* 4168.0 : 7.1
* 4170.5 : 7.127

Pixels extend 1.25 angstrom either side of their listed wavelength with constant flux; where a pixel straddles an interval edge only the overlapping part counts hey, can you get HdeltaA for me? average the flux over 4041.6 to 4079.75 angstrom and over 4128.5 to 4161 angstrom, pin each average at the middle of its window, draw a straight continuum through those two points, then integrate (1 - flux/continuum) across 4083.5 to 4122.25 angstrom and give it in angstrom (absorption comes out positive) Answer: 1.5 angstrom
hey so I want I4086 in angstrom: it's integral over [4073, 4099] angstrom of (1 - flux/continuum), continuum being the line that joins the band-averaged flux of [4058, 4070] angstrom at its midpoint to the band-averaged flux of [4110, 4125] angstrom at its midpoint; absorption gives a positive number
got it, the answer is 0.78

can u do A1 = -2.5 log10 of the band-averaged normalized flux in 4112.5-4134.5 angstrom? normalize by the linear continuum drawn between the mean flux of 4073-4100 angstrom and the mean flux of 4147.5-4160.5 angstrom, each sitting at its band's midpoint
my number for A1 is 0.05 mag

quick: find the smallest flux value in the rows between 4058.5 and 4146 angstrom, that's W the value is 4.911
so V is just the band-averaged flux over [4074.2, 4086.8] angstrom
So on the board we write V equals 7.17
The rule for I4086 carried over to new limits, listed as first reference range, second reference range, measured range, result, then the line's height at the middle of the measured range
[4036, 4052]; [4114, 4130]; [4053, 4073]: 1.4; 7.17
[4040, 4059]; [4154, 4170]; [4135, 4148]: 0.8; 7.65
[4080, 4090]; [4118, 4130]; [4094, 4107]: 1.3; 6.92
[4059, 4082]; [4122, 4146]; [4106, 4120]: -0.3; 7.07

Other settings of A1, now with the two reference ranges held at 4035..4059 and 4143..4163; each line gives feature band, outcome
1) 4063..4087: -0.05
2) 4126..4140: 0.09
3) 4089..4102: 0.07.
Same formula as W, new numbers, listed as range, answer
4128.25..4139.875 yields 5.814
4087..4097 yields 6.483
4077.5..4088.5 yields 6.43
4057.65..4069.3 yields 6.706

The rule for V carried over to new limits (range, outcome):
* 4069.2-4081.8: 7.32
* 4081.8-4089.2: 6.78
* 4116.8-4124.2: 7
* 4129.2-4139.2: 6.67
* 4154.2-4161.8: 7.82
